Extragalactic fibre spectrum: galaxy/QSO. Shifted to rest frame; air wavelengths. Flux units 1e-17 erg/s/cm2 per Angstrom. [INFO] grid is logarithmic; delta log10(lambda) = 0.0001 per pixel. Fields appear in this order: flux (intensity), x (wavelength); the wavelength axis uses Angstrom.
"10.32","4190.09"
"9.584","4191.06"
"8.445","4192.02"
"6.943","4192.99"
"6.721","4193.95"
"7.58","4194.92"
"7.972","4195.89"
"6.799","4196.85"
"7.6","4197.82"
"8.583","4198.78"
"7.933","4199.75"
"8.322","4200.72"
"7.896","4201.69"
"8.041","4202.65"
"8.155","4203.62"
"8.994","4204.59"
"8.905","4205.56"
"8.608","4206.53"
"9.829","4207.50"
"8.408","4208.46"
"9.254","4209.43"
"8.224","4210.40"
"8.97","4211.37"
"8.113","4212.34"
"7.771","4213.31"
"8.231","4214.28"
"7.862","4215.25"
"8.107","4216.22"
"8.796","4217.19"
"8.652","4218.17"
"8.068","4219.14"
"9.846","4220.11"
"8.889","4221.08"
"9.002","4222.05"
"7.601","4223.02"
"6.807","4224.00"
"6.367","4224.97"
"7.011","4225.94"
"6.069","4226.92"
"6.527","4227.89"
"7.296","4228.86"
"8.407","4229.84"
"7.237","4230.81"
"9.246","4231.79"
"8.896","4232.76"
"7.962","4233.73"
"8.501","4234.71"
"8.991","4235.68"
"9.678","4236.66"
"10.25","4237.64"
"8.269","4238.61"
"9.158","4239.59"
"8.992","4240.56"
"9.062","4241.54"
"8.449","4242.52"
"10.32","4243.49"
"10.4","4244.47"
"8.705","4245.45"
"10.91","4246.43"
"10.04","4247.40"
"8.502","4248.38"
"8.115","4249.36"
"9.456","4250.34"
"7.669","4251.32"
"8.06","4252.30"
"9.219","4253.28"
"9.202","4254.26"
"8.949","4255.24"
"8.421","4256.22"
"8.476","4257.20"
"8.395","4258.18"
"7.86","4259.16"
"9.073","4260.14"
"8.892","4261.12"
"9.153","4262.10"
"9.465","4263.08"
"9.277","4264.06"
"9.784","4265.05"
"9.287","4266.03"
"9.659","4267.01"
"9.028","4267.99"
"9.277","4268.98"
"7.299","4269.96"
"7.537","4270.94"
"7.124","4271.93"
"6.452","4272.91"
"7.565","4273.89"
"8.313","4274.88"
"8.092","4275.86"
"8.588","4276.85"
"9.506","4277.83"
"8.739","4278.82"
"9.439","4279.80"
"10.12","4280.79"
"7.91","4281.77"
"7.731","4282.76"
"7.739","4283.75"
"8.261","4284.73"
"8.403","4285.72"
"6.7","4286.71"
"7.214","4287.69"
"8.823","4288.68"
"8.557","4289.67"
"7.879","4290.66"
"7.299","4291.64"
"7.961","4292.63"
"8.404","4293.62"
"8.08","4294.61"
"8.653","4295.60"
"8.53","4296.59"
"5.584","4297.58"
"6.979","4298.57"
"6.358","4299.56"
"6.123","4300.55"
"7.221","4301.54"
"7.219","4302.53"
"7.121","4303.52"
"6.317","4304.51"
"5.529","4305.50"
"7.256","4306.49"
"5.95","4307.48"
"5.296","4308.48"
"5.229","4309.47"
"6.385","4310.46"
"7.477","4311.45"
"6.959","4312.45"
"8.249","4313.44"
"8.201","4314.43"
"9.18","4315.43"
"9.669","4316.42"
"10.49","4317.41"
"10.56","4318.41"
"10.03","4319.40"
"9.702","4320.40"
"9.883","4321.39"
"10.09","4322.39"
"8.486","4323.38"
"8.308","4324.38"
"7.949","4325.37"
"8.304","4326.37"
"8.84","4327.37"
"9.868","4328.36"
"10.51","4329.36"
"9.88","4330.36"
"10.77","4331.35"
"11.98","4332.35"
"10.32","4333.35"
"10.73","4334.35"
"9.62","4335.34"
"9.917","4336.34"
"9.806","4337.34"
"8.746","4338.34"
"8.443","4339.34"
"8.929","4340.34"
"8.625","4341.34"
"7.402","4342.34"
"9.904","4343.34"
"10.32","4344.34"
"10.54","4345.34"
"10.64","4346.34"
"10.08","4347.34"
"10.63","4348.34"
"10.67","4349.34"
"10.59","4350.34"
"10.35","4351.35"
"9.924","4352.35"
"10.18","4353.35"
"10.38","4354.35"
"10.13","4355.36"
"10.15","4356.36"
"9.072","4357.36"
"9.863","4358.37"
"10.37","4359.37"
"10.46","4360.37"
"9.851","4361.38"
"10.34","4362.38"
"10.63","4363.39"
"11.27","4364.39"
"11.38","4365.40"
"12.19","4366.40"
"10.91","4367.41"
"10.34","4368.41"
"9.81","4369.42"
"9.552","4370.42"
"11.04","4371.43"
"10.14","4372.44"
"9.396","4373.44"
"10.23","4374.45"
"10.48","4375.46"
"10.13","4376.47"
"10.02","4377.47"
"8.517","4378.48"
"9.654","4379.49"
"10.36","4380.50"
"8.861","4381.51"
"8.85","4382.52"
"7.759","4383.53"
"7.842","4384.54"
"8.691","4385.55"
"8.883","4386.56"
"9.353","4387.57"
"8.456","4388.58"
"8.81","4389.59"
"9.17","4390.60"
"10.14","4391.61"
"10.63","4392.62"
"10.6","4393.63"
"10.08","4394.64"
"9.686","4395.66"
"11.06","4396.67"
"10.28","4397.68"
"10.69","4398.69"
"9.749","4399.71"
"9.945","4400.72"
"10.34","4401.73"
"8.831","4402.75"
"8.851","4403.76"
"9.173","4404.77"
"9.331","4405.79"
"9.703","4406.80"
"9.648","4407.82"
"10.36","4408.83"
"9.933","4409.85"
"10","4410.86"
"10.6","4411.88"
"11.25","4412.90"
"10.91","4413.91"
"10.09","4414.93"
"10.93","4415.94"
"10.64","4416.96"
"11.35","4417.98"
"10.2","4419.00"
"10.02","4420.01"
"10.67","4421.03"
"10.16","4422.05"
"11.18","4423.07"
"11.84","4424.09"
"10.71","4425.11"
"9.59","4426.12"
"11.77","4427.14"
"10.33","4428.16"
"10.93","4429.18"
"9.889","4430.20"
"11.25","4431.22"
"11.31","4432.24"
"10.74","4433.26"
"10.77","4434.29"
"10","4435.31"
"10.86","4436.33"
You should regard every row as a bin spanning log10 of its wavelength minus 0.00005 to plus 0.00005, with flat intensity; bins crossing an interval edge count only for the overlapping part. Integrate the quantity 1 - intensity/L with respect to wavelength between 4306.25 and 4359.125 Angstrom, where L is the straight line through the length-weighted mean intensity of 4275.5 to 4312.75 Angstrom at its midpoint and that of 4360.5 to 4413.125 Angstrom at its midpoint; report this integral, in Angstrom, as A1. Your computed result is -4.8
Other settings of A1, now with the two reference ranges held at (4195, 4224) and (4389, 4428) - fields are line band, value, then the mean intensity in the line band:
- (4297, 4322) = 4.7 Angstrom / 7.57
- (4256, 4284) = 1.1 Angstrom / 8.57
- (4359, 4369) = -1.0 Angstrom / 10.8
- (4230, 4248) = -1.1 Angstrom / 9.16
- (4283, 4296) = 1.6 Angstrom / 7.99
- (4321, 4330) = 0.3 Angstrom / 9.13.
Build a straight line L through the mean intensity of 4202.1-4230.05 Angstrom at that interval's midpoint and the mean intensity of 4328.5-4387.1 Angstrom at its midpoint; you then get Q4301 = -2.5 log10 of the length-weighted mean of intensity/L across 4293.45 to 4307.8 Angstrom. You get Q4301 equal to 0.30 mag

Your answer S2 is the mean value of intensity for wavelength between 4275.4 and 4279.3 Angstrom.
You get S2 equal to 8.72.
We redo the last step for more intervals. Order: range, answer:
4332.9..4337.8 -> 10.1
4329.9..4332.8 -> 10.9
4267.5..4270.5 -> 8.52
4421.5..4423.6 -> 10.7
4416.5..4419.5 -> 10.7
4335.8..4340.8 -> 9.16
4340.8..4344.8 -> 9.05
